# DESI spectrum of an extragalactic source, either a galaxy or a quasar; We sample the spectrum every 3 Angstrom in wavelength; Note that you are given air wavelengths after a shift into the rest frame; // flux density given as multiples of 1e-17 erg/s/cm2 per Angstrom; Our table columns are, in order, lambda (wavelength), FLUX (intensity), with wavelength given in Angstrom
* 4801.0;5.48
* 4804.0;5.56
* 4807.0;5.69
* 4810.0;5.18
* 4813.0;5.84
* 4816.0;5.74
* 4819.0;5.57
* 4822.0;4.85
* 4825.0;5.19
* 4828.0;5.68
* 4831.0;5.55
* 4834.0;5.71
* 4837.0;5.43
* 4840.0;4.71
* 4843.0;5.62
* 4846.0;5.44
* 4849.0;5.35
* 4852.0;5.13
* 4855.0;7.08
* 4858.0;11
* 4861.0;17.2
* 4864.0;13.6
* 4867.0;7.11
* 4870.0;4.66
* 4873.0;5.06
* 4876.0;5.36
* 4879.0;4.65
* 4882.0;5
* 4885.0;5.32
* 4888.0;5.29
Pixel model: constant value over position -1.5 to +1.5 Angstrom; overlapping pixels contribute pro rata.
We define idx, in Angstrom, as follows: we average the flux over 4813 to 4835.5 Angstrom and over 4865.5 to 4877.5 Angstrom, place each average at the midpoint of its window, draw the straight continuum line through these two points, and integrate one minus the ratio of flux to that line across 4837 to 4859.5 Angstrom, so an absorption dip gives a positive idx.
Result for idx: -3.1 Angstrom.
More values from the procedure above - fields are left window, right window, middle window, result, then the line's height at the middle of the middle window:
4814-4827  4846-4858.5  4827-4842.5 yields 1.3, 5.93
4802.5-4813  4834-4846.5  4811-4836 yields -0.3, 5.44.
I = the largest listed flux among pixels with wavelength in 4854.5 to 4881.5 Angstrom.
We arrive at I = 17.2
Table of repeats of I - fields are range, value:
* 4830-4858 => 11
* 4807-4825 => 5.84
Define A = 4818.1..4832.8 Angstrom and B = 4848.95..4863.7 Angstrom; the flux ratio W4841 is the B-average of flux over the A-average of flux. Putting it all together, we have 1.84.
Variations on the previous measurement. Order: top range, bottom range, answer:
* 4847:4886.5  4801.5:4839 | 1.35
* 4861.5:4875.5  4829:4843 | 1.51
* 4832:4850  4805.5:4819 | 0.96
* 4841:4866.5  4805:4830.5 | 1.58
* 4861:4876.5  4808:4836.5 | 1.50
